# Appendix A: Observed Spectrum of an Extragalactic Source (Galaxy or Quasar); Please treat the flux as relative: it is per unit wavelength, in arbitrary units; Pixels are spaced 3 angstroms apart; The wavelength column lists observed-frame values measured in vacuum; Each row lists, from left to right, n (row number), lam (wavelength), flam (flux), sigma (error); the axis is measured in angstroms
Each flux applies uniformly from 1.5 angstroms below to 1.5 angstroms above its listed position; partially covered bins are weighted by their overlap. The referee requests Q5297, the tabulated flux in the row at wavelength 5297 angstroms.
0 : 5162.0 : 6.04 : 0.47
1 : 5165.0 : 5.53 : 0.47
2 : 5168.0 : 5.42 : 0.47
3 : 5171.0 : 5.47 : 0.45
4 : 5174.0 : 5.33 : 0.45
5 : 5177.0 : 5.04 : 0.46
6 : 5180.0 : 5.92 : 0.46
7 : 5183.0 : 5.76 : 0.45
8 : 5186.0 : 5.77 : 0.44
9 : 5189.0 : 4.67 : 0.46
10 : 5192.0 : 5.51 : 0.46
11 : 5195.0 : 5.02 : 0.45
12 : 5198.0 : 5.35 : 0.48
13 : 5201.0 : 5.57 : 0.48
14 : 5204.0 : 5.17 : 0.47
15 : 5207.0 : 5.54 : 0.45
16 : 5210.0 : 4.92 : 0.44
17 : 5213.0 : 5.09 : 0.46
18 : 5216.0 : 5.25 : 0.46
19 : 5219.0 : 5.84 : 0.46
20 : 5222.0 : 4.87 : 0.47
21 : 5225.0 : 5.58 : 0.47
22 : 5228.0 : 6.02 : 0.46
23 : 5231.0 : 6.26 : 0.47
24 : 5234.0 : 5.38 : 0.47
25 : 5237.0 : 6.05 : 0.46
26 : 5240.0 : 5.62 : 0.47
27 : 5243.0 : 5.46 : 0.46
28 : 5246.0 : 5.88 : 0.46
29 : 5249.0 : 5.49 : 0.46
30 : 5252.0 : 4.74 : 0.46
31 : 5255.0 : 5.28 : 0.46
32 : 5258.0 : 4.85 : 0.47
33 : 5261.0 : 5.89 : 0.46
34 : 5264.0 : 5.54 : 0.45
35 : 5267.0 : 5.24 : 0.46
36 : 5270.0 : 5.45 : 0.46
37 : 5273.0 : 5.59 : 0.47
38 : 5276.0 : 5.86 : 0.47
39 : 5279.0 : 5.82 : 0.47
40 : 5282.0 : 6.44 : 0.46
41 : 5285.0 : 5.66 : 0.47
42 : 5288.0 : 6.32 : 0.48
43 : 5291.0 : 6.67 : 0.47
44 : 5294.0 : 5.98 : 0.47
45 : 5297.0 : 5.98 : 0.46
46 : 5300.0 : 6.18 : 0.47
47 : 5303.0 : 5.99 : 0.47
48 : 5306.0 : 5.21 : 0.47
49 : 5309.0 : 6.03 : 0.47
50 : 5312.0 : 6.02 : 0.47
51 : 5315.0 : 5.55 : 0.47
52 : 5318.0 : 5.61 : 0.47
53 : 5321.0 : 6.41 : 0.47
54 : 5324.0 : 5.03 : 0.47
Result 5.98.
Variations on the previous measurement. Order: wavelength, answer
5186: 5.77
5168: 5.42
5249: 5.49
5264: 5.54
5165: 5.53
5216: 5.25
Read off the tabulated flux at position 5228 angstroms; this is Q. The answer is 6.02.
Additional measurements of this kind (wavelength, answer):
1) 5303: 5.99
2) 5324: 5.03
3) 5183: 5.76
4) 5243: 5.46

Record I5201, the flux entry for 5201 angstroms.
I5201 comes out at 5.57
